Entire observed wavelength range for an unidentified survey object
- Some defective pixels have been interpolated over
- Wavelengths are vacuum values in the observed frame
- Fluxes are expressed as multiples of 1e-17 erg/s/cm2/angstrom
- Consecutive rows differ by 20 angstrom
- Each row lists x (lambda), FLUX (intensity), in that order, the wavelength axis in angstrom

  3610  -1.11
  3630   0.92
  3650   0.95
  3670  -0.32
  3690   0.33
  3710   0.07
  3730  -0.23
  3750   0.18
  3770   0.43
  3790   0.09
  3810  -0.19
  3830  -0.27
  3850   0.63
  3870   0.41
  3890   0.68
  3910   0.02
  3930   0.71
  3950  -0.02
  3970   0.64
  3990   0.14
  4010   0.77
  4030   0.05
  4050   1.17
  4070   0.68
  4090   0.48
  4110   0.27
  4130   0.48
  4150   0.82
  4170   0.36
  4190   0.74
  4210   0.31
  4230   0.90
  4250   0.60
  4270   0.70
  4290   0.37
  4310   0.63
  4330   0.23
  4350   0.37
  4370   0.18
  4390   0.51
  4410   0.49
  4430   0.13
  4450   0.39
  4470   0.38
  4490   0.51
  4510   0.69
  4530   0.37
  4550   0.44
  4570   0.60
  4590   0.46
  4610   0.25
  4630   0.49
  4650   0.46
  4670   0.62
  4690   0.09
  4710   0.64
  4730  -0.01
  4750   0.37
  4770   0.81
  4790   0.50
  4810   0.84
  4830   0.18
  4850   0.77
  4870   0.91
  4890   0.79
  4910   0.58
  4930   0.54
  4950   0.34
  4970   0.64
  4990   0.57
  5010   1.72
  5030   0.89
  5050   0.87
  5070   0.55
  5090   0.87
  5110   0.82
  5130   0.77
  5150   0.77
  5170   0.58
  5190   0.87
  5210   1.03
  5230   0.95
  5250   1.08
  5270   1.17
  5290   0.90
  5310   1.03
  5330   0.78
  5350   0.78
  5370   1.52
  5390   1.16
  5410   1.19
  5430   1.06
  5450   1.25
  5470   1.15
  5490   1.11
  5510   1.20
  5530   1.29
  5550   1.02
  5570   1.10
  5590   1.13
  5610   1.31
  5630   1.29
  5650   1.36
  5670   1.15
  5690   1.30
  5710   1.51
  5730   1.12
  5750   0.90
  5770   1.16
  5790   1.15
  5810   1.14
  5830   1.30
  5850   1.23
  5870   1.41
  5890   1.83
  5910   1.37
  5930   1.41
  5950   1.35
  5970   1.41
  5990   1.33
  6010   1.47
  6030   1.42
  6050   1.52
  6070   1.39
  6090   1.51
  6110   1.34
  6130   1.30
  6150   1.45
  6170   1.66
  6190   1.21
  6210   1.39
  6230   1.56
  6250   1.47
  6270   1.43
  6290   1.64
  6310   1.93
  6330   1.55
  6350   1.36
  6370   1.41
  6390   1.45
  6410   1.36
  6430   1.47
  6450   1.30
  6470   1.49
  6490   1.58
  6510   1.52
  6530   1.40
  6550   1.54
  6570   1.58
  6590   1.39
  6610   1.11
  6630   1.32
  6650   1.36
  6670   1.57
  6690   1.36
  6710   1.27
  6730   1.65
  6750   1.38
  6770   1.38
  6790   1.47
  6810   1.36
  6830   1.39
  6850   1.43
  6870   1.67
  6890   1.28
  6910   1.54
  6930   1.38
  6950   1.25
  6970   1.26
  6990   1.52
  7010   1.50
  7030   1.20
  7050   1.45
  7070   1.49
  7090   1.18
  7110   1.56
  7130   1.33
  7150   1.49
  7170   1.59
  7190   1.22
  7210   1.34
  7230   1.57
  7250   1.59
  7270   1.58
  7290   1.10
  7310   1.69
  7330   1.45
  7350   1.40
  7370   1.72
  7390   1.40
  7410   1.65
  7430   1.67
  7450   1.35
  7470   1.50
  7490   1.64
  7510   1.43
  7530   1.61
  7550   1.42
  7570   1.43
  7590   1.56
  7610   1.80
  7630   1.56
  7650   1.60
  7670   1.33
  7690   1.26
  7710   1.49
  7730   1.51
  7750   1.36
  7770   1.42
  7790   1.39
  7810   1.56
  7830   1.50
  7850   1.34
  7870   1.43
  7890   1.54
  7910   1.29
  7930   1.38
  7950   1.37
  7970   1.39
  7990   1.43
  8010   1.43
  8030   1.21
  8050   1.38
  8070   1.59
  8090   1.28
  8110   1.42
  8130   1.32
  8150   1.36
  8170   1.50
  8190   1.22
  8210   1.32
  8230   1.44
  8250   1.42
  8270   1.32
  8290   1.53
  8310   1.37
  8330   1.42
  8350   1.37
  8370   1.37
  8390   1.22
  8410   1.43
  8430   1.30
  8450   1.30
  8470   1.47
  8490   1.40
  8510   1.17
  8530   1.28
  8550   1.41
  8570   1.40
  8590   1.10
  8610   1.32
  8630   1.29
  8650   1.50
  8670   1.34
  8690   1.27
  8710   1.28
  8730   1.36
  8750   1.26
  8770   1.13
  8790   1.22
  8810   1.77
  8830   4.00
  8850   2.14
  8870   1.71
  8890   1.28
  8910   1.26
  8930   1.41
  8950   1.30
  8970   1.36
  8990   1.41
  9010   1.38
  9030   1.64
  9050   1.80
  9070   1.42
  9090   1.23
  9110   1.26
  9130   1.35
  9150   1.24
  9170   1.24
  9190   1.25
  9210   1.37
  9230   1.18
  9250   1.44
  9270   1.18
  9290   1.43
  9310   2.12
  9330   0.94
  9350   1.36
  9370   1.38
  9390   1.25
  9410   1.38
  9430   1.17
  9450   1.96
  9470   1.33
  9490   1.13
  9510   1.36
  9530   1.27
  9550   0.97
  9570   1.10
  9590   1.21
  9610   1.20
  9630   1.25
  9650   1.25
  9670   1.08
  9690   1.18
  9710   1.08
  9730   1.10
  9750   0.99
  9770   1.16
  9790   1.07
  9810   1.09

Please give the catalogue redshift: 0.35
